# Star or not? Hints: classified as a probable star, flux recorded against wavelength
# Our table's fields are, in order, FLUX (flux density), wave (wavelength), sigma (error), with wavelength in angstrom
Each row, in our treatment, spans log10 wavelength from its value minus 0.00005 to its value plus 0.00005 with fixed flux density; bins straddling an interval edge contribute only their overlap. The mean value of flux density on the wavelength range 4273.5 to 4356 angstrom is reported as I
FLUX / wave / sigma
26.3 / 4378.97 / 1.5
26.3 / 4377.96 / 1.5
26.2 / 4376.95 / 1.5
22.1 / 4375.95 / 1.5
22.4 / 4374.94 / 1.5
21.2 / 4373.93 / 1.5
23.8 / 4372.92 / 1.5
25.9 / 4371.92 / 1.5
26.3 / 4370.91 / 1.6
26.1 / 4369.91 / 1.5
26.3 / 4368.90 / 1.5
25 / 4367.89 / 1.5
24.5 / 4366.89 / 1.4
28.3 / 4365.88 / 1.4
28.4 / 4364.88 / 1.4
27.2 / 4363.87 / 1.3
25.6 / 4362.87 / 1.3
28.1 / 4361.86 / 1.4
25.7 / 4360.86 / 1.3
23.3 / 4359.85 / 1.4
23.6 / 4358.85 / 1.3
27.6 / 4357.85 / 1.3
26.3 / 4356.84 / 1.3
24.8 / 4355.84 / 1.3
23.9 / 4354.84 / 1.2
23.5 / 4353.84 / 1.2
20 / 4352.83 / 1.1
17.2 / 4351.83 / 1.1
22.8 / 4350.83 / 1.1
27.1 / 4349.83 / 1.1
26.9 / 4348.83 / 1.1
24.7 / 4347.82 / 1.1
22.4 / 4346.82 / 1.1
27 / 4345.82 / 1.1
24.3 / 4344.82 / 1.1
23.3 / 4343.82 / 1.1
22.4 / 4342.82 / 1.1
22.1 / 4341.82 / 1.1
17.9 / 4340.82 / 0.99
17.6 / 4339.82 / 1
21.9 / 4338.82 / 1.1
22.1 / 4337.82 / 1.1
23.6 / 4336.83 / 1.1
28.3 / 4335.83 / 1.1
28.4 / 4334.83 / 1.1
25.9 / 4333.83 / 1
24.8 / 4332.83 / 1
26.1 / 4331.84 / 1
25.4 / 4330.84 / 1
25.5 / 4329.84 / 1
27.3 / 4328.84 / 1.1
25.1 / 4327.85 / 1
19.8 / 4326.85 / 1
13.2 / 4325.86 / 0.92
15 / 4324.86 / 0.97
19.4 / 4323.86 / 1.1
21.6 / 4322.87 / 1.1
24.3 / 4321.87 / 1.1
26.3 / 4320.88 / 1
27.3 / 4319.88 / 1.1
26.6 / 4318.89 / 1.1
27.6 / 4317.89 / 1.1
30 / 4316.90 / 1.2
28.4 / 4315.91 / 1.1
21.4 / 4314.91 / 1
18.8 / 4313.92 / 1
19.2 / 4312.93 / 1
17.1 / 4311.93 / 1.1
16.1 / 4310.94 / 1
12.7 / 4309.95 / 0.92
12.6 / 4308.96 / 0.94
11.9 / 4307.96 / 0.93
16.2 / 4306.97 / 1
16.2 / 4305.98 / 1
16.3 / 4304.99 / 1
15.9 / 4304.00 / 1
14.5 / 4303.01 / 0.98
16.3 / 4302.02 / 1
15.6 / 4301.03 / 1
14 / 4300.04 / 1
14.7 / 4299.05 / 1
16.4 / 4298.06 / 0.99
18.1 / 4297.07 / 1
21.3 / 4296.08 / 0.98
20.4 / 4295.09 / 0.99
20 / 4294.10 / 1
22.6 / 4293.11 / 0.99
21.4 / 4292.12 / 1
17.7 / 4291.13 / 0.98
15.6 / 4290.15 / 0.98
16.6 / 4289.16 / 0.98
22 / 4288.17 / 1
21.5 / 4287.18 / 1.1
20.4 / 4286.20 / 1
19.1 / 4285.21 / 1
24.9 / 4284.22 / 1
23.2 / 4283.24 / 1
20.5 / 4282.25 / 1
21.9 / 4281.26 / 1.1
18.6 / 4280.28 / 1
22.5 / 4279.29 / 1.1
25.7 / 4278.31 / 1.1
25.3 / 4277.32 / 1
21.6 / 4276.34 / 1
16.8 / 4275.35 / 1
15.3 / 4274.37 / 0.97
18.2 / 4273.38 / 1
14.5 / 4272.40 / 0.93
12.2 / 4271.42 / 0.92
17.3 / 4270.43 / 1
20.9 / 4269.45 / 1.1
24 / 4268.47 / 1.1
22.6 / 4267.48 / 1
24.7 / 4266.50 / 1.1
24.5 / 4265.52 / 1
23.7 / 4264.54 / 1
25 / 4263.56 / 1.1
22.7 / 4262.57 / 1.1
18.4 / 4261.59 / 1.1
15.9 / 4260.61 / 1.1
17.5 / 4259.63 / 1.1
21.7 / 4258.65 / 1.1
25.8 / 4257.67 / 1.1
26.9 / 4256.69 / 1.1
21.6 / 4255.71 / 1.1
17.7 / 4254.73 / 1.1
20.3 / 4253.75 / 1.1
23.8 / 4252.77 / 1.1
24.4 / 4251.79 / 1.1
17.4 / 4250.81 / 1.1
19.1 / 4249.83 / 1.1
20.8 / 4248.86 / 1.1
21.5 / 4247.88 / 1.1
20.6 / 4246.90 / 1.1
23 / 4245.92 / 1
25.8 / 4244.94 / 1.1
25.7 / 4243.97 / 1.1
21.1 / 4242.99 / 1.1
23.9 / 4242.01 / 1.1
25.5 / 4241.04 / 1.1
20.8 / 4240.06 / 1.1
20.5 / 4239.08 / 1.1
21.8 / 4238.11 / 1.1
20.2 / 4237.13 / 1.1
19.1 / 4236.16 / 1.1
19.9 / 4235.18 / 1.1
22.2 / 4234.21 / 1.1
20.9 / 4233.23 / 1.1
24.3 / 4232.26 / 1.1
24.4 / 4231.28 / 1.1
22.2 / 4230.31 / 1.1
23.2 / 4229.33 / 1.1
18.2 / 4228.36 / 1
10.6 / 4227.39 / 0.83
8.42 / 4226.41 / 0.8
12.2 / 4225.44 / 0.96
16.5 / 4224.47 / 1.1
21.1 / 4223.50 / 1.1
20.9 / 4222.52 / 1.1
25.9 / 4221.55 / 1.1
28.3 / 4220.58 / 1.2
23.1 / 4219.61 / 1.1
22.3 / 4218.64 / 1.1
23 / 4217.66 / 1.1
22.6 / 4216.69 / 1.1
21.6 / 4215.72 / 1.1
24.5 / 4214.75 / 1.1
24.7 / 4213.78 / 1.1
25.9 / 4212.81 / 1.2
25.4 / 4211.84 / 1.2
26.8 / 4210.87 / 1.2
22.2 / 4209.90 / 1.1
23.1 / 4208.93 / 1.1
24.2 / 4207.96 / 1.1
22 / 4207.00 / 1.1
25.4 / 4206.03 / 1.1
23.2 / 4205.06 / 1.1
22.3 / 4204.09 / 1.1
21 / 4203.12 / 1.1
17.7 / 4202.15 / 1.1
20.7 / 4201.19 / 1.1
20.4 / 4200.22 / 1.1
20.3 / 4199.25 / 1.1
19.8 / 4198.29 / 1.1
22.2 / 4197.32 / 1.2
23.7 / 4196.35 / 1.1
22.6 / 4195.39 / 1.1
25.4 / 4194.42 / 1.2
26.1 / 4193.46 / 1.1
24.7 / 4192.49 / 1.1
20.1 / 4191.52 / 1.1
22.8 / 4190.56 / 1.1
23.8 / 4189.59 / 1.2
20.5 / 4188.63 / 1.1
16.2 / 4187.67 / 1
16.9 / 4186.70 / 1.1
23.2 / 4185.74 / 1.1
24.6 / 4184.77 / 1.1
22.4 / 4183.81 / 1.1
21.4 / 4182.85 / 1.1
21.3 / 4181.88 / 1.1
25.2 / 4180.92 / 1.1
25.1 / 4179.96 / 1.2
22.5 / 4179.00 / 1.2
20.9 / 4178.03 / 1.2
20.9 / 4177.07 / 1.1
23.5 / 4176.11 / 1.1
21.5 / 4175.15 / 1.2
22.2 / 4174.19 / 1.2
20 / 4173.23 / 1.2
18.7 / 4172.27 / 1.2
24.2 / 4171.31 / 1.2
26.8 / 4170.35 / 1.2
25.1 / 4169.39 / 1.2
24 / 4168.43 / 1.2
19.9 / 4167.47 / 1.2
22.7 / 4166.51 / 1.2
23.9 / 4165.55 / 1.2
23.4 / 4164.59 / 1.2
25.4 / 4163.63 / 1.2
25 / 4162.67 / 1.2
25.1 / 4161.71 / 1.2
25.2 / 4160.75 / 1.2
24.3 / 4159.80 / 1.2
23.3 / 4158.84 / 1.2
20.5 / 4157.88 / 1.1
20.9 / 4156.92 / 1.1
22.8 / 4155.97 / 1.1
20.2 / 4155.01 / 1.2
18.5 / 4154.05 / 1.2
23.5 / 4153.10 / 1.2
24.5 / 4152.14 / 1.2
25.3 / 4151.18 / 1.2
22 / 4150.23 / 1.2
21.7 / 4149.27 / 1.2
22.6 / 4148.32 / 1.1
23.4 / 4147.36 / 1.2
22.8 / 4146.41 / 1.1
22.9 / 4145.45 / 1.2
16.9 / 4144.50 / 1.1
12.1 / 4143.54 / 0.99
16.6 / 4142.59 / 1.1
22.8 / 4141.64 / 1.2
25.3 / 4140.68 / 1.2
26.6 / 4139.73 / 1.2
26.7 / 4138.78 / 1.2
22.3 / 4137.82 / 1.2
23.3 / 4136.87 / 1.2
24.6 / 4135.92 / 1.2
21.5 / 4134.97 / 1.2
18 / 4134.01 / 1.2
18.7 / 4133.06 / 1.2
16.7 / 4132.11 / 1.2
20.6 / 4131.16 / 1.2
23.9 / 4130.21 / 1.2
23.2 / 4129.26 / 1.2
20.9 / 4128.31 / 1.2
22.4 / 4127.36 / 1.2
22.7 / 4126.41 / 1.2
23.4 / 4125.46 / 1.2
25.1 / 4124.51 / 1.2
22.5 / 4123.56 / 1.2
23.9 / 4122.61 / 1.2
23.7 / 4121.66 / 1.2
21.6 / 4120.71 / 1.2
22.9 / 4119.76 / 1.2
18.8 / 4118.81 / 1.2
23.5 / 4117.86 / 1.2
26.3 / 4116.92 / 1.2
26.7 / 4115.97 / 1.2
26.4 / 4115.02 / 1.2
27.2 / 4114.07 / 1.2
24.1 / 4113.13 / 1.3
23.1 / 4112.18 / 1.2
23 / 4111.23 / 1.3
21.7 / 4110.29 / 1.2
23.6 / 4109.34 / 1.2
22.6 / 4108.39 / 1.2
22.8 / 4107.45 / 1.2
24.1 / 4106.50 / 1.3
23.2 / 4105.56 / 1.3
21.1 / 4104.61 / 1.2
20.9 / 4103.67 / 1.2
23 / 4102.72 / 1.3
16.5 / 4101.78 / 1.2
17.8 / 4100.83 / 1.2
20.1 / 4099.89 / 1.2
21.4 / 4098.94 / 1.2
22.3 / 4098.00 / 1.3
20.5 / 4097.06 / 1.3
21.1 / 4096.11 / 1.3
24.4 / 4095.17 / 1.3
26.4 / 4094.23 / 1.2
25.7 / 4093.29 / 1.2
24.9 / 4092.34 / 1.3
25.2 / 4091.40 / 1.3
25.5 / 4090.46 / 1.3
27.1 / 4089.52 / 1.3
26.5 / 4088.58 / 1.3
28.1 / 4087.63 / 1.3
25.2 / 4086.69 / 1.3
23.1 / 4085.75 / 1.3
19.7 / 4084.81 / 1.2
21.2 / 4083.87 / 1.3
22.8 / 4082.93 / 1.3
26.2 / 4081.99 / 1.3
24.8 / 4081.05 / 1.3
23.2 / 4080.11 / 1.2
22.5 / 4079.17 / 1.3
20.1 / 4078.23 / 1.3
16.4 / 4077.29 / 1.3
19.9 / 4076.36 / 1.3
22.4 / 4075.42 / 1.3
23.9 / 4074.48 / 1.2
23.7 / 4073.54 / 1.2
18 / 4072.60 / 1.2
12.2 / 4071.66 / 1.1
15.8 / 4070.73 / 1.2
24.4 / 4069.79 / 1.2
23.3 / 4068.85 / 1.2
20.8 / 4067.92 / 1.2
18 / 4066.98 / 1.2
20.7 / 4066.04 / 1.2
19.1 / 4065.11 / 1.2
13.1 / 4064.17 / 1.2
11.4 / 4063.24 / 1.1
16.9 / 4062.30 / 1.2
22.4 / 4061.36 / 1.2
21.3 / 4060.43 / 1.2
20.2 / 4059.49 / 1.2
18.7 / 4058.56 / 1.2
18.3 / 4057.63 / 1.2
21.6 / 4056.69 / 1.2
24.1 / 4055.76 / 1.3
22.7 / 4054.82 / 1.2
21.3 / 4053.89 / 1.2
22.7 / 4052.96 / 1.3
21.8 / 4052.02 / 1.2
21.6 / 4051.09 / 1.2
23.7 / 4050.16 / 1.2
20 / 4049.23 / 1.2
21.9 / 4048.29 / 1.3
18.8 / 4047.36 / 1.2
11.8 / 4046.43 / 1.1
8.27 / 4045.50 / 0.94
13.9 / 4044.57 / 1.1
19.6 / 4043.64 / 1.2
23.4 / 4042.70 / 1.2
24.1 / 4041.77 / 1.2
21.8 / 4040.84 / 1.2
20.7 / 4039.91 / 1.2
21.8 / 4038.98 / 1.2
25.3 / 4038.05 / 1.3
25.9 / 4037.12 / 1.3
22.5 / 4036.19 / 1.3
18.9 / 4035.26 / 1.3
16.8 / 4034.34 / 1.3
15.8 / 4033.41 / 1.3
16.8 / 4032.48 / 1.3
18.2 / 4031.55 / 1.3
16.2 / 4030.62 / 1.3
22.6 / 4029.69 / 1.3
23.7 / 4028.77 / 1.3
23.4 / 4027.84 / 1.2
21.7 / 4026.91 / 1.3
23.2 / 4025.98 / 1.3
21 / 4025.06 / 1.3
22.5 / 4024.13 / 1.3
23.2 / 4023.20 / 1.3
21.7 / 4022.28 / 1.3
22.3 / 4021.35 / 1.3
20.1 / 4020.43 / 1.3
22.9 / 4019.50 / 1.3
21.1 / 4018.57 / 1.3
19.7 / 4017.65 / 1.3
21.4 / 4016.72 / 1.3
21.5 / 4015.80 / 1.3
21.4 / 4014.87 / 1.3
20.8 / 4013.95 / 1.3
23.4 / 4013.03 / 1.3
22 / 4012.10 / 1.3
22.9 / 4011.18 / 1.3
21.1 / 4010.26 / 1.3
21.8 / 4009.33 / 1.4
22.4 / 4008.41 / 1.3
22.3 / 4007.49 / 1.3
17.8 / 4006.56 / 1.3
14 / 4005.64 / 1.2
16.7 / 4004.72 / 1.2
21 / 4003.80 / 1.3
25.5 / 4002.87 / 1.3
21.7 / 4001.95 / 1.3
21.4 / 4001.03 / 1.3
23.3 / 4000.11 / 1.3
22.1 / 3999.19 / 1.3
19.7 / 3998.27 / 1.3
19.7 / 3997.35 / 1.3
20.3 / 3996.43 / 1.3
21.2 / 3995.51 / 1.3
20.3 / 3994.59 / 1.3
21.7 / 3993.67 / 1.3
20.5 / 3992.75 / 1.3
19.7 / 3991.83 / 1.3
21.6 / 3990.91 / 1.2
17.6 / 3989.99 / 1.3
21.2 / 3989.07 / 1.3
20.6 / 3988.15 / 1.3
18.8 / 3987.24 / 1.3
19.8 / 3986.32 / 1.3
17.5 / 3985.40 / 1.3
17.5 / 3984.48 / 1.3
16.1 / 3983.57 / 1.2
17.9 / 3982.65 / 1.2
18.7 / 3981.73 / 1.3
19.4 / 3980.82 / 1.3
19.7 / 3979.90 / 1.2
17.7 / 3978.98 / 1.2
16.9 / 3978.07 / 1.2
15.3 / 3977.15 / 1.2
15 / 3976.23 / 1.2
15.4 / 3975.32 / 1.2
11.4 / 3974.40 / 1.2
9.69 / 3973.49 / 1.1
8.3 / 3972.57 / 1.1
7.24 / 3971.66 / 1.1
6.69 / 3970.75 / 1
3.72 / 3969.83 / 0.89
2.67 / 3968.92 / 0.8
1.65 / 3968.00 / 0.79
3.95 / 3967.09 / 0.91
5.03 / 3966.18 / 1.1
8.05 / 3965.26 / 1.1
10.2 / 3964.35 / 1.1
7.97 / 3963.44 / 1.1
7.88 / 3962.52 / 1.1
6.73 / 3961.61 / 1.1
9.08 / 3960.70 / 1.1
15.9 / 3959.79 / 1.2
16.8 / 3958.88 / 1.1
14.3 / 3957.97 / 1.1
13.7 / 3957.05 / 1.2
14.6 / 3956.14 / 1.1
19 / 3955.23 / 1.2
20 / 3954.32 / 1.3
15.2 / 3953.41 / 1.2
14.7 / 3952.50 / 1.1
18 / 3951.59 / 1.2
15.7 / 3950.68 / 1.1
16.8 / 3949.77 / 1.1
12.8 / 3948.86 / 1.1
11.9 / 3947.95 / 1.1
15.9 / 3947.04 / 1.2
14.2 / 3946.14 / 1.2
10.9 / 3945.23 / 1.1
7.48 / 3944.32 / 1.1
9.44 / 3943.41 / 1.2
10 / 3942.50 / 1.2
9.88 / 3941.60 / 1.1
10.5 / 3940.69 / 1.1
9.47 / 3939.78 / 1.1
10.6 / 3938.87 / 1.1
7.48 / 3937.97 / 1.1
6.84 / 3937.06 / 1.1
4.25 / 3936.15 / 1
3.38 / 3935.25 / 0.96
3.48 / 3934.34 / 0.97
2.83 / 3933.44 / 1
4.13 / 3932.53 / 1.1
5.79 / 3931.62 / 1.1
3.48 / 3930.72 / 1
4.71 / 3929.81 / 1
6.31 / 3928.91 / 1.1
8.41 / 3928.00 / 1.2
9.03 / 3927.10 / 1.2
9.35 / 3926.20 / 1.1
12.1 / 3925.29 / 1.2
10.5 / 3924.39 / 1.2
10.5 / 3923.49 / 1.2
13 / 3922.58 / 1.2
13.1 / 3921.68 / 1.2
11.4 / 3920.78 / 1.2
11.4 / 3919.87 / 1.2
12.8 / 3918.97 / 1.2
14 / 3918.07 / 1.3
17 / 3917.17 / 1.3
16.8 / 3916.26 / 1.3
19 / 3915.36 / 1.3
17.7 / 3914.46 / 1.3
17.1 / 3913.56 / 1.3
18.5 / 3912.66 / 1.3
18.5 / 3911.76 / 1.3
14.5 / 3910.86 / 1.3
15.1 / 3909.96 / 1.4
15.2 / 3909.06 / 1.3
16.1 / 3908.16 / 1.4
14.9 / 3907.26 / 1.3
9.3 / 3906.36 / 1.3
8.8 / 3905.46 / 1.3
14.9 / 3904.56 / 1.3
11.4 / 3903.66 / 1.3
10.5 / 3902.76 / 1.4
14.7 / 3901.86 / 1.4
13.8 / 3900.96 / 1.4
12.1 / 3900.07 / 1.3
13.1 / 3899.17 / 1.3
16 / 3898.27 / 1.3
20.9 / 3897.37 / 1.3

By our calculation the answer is 21.1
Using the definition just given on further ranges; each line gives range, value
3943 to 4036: 17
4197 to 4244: 21.6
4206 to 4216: 24.2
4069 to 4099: 22.7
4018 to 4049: 20.3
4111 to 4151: 22.5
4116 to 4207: 22.3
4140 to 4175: 22.4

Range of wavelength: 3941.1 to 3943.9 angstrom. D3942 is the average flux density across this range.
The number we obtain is 9.76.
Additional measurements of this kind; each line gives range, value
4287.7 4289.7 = 19.1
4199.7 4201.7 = 20.5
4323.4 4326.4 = 15.9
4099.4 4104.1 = 19.6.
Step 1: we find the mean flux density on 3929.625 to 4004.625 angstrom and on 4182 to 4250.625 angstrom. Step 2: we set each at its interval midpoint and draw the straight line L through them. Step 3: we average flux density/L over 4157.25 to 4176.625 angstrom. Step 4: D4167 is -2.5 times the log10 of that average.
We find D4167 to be -0.15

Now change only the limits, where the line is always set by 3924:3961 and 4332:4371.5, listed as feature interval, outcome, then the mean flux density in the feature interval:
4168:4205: -0.17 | 22.1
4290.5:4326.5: 0.21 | 19.1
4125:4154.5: -0.25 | 21.8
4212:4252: -0.05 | 21.4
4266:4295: 0.09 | 20.3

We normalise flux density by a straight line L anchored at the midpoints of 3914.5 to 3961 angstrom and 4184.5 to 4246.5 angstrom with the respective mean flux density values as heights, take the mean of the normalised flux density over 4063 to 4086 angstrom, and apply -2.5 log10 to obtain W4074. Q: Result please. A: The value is -0.22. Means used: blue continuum 11.4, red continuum 21.9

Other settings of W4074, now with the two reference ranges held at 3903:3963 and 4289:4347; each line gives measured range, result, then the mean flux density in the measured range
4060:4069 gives -0.24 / 18.5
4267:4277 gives 0.07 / 18.4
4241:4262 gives -0.13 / 21.7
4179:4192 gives -0.23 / 21.8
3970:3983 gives -0.09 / 14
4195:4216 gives -0.25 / 22.7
